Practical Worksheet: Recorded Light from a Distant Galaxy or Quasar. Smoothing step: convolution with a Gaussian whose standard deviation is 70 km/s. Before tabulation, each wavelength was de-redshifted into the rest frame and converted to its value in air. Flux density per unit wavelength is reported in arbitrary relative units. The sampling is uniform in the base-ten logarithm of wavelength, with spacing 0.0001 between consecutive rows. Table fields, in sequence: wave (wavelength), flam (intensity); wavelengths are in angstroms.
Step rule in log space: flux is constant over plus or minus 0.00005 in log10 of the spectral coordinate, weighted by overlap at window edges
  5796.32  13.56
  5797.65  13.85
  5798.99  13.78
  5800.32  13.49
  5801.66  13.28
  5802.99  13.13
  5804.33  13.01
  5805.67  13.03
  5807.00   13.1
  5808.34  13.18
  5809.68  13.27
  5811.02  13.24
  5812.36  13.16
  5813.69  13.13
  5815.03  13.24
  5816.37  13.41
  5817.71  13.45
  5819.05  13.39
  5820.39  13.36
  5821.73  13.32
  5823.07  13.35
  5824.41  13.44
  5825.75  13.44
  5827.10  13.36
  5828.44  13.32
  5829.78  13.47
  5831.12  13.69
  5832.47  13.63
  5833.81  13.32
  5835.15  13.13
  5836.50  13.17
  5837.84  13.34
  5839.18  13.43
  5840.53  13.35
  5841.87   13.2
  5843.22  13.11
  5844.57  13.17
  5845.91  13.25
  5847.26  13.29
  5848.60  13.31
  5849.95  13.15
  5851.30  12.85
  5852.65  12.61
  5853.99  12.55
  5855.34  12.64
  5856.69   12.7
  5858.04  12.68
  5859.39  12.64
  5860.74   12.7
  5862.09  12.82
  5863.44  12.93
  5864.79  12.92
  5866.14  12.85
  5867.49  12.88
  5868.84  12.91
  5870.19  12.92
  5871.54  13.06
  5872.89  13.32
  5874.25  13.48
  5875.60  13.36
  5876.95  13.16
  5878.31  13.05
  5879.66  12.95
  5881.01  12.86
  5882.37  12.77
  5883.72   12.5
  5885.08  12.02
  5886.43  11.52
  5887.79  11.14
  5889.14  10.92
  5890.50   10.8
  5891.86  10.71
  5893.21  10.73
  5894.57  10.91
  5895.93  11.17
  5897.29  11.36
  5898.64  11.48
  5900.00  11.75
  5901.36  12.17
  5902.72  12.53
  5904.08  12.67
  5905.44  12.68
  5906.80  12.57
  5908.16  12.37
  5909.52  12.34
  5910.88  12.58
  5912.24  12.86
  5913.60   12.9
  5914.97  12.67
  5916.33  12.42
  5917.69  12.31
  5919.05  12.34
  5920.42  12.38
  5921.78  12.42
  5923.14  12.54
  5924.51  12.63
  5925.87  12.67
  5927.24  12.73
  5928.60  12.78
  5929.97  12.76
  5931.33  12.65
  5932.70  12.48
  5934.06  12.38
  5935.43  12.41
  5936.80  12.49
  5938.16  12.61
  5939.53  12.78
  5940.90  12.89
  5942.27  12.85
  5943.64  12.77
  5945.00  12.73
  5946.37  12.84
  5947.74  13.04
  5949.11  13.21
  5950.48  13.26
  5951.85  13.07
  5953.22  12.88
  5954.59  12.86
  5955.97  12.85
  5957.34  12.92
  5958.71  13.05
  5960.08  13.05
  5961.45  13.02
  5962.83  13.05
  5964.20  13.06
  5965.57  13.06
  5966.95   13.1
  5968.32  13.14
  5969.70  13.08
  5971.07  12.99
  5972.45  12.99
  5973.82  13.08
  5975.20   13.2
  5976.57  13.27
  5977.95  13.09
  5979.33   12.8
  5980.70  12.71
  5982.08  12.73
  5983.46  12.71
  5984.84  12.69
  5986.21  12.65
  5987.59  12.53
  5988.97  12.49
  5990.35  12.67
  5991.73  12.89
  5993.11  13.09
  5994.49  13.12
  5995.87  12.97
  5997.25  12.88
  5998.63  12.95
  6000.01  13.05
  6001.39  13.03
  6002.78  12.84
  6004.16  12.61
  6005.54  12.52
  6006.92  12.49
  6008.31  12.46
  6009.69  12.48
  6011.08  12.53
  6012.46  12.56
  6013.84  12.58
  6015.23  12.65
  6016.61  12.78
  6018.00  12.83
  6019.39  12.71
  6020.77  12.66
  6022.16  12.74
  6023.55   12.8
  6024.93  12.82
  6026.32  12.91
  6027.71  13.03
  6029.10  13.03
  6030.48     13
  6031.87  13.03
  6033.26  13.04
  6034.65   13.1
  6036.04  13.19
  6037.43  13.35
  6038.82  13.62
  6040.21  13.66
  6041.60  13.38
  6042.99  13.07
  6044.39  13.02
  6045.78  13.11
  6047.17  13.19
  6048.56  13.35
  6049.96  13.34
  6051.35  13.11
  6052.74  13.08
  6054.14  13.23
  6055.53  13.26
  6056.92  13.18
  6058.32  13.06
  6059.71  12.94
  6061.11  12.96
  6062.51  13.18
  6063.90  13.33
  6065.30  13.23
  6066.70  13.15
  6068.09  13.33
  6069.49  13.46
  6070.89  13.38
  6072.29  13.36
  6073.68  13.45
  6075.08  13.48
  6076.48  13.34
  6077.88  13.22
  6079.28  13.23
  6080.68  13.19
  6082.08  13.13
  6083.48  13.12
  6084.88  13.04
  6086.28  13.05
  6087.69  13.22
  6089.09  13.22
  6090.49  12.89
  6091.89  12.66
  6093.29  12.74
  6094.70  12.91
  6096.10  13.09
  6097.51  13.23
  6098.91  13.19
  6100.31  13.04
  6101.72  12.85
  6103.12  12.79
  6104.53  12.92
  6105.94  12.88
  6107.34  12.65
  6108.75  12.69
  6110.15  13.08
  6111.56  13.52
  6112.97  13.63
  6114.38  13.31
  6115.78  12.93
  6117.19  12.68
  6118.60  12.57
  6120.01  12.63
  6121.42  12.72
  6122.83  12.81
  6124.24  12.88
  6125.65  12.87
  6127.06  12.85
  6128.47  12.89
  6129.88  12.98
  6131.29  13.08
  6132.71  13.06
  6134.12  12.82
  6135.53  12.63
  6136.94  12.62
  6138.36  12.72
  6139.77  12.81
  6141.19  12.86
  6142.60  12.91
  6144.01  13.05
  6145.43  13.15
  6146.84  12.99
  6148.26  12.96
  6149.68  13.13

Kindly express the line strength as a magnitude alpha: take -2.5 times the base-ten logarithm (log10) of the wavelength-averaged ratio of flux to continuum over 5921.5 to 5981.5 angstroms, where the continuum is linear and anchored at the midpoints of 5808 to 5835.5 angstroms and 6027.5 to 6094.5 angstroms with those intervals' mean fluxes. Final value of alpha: 0.03 mag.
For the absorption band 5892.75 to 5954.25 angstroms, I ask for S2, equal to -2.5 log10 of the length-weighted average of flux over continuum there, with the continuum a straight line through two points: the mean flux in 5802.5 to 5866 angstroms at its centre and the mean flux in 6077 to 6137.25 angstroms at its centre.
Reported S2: 0.05 mag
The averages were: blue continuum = 13.2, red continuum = 13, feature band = 12.5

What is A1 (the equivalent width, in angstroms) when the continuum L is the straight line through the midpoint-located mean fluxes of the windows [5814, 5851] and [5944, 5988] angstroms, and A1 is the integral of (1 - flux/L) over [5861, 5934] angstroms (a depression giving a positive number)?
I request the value 4.2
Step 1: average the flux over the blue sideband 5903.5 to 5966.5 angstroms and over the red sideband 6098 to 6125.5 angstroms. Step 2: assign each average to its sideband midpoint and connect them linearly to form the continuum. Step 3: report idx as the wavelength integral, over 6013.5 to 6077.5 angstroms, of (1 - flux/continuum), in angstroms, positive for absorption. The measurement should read -1.3 angstroms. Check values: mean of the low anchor 12.7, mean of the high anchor 12.9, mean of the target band 13.1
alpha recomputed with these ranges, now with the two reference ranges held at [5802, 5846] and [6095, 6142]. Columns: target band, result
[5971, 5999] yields 0.02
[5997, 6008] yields 0.02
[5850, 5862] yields 0.05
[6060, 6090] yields -0.02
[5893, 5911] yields 0.11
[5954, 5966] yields 0.01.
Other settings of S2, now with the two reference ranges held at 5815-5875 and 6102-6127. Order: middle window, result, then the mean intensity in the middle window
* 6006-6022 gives 0.03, 12.6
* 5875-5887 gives 0.03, 12.7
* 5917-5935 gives 0.04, 12.5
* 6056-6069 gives -0.02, 13.2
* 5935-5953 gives 0.02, 12.9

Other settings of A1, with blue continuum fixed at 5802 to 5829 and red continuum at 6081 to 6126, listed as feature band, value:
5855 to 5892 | 1.8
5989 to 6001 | 0.1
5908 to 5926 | 0.9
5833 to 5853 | 0.1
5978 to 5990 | 0.4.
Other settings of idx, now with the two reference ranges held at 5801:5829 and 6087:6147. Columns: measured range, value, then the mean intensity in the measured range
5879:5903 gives 2.8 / 11.7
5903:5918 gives 0.7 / 12.6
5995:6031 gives 0.8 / 12.8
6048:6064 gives -0.2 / 13.2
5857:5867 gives 0.3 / 12.8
